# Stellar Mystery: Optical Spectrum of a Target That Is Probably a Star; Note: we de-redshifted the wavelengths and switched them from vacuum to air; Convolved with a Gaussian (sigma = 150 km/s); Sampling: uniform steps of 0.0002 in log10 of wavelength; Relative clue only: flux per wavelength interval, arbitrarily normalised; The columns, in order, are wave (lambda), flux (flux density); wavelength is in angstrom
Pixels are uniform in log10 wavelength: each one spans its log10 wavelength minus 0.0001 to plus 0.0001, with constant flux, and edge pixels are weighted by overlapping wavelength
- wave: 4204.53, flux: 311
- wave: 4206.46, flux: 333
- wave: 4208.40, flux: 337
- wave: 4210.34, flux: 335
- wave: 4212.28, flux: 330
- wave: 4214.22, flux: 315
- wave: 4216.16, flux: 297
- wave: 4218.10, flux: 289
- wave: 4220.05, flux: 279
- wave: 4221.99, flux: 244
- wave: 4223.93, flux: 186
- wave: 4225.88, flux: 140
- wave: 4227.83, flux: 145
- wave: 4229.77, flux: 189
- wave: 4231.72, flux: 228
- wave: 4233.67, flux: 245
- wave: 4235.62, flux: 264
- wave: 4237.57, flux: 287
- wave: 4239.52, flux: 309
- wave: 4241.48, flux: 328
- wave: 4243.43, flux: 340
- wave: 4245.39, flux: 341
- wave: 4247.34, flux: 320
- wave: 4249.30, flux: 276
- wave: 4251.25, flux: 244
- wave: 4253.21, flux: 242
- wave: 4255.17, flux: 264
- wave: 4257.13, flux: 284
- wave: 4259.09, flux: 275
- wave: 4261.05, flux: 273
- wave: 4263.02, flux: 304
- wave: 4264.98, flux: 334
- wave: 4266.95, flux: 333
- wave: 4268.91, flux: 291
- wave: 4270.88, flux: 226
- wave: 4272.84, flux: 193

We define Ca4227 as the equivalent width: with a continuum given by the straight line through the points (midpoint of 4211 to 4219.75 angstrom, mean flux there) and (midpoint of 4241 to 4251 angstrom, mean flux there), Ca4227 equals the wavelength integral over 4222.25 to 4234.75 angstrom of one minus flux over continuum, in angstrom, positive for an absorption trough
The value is 4.7 angstrom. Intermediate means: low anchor 306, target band 193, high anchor 315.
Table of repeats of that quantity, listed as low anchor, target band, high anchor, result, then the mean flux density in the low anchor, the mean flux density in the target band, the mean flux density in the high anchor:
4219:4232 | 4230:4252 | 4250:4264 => -4.83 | 201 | 286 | 270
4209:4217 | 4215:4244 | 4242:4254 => 5.44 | 320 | 251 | 296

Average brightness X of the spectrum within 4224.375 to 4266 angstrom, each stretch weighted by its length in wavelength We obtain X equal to 267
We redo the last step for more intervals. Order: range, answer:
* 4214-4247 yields 260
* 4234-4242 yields 291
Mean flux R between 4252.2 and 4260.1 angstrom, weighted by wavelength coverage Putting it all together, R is 266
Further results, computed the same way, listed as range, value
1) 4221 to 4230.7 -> 181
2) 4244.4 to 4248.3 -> 331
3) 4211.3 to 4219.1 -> 308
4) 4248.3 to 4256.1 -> 257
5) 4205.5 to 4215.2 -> 330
